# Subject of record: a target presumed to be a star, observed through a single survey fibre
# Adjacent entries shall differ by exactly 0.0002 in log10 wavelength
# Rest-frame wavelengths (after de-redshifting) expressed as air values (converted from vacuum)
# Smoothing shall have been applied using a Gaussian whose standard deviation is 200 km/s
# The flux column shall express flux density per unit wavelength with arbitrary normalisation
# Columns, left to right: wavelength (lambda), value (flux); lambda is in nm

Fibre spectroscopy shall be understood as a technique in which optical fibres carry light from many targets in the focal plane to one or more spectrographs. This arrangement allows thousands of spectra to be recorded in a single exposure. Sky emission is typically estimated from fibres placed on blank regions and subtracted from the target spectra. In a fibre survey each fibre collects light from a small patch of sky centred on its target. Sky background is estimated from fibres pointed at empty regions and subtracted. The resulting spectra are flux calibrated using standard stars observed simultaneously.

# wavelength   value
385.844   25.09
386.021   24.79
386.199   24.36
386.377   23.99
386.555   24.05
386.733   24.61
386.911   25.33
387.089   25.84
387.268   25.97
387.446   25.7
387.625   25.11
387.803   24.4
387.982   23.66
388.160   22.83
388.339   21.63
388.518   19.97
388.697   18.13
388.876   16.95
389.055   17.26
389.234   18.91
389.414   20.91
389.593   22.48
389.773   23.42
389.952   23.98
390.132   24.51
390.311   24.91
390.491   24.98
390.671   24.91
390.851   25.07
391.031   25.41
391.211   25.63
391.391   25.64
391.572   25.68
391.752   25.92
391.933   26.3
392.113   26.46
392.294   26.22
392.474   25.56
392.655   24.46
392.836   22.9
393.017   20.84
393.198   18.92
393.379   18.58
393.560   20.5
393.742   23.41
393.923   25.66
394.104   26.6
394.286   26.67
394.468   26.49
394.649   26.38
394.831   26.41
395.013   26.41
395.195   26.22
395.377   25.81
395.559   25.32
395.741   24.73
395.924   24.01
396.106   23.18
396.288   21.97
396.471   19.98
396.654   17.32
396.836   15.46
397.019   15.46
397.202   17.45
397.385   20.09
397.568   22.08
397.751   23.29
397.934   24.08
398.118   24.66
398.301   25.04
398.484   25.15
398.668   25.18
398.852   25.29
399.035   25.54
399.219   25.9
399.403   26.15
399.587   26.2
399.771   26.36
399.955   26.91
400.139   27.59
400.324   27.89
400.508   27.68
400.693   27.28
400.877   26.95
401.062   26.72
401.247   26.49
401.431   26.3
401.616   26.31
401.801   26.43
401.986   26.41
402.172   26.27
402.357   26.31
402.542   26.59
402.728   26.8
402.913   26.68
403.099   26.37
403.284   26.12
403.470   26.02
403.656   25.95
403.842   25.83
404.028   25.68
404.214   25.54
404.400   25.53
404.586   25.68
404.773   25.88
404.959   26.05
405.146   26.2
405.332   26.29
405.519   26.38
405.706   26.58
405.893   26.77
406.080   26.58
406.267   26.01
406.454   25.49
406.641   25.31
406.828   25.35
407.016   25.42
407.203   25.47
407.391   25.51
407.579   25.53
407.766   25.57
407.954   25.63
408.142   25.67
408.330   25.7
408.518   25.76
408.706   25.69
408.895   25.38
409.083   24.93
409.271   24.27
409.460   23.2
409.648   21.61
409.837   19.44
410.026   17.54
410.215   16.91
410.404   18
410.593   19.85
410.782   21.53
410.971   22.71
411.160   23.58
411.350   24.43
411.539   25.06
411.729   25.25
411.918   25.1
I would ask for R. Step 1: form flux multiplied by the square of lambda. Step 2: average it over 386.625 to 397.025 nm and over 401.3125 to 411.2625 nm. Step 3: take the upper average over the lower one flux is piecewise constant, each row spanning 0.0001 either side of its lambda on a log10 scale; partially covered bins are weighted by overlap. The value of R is 1.14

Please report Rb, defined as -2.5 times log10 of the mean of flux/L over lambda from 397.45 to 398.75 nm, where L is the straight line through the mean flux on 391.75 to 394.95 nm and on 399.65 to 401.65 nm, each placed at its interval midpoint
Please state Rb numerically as 0.08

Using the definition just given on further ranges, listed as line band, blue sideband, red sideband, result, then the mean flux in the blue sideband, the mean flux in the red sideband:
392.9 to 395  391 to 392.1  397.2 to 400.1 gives 0.072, 25.8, 24.6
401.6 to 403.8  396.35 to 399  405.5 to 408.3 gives -0.107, 21.6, 25.8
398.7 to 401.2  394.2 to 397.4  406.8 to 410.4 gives -0.154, 22.8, 23.7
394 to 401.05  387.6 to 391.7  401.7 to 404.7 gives 0.018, 22.9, 26.1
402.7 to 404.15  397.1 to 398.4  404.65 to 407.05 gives -0.052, 22.4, 26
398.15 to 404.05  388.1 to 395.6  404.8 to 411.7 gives -0.100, 23.7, 24.2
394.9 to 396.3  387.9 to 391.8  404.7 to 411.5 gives -0.073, 22.8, 24.2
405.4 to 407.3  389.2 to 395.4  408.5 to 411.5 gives -0.149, 24.4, 22.1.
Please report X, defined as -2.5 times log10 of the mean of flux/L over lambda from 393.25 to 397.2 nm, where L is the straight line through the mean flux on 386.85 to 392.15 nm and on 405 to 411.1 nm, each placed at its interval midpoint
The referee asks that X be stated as 0.03 mag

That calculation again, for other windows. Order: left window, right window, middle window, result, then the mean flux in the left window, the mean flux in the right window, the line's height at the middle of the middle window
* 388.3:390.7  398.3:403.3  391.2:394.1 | -0.05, 21.6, 26.4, 22.9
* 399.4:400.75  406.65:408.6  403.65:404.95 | 0.02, 27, 25.5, 26.2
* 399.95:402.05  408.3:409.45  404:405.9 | 0.00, 26.9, 25.1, 26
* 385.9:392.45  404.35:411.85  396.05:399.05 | 0.11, 23.8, 24.3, 24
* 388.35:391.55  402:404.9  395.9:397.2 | 0.25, 22.6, 26.1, 24.3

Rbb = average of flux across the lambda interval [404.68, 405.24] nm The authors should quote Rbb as 26.1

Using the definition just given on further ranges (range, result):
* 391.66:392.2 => 26.2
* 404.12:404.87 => 25.7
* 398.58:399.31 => 25.5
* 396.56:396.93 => 16.4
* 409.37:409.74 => 22.4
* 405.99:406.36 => 26.3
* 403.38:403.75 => 26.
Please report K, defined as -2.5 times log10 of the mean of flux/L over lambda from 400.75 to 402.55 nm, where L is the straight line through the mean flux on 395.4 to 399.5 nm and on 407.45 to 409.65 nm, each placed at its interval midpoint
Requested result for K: -0.127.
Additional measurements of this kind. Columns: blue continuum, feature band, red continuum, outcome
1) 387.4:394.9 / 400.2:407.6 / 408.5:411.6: -0.16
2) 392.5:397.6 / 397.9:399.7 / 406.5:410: -0.10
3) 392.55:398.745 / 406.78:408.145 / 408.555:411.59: -0.15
